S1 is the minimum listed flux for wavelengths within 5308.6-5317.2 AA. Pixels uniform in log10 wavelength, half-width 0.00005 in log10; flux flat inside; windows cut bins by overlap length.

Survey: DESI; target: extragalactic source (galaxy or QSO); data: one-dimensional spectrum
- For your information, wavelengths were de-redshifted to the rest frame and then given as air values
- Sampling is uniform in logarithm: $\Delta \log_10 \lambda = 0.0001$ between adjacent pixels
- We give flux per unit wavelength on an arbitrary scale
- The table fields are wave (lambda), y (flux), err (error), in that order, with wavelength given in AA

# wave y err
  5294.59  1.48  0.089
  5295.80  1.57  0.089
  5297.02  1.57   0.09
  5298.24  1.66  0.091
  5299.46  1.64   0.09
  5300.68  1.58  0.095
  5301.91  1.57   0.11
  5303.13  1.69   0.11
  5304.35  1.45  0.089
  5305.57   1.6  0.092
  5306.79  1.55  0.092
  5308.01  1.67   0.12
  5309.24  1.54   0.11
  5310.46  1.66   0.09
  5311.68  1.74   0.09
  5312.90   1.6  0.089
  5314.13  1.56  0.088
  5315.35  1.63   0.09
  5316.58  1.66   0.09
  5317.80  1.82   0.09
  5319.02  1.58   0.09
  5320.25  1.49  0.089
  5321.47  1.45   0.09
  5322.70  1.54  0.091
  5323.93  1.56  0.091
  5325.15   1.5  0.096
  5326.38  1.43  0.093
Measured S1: 1.54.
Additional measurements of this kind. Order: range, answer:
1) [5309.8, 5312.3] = 1.66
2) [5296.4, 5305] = 1.45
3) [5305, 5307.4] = 1.55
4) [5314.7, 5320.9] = 1.49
